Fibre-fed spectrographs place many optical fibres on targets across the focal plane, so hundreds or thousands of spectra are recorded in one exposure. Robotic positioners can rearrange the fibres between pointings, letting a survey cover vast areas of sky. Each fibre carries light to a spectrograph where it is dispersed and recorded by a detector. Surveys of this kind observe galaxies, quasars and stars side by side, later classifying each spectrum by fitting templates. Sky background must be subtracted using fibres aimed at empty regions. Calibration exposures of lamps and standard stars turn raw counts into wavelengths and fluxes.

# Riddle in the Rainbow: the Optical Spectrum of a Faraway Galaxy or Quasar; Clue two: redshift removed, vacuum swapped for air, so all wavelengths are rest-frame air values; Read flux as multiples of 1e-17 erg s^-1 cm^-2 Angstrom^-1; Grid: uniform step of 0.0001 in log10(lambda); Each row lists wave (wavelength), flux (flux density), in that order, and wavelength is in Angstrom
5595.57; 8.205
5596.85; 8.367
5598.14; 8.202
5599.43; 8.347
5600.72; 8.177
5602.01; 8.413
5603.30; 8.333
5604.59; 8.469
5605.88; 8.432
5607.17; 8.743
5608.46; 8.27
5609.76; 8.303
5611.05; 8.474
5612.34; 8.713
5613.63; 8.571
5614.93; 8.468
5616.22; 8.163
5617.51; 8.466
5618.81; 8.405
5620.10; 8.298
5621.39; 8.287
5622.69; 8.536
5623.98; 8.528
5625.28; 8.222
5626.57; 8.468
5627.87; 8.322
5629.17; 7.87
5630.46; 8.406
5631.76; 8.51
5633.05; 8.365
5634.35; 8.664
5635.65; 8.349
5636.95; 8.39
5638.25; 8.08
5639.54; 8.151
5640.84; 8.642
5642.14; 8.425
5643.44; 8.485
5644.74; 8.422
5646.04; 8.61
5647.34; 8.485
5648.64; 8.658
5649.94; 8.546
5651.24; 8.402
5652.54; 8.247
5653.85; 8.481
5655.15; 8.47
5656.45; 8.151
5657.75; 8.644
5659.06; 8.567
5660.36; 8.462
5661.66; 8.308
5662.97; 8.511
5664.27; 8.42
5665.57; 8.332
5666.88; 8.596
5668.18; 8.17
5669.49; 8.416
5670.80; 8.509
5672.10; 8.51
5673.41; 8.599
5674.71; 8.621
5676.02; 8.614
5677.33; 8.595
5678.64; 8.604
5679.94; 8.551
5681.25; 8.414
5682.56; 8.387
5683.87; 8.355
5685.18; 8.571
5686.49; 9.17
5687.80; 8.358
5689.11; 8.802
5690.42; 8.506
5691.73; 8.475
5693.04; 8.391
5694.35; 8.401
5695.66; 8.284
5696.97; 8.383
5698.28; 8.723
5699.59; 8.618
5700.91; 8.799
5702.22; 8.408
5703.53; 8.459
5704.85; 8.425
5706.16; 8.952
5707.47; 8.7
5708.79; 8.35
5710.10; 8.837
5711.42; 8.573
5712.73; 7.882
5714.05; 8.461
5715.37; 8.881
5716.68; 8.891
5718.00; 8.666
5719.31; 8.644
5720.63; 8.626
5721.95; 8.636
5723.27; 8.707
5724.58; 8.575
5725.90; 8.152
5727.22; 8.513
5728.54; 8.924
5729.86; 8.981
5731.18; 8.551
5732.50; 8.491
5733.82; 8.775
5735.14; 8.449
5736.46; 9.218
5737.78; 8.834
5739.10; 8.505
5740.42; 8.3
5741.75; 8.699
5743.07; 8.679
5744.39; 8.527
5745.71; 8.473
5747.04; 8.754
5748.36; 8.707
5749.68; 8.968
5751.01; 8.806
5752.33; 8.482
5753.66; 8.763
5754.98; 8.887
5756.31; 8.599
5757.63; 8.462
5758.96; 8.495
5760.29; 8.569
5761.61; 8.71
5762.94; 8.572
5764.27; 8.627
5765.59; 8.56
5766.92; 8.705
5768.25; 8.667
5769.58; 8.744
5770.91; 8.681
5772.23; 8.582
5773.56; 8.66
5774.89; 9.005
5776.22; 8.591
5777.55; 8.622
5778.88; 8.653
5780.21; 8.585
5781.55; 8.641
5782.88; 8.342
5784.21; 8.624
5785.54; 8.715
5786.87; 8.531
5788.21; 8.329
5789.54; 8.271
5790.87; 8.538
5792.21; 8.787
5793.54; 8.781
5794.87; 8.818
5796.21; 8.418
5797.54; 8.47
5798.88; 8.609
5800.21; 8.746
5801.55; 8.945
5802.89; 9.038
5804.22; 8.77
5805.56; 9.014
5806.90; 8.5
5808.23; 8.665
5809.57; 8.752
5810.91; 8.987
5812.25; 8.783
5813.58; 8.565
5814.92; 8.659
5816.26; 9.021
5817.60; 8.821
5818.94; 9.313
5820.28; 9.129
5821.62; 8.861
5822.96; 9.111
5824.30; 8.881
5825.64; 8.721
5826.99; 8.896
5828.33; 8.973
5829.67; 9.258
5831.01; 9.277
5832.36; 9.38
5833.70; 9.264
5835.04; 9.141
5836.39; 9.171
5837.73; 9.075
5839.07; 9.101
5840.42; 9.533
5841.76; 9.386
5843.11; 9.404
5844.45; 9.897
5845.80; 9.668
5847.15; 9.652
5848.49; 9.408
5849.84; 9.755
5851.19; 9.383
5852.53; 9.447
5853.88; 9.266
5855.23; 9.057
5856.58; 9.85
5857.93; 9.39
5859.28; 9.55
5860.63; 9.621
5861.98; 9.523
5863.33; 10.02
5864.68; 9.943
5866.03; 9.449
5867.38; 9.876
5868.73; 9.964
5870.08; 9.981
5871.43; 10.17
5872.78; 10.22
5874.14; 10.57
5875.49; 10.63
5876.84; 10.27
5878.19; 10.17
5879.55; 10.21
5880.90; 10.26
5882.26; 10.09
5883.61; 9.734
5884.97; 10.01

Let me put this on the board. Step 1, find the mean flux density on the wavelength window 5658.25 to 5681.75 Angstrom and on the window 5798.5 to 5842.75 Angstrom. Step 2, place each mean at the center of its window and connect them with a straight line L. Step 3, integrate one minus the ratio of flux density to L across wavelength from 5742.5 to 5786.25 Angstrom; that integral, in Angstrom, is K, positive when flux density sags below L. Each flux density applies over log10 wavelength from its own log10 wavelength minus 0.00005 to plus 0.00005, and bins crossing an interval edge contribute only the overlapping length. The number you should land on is 0.75 Angstrom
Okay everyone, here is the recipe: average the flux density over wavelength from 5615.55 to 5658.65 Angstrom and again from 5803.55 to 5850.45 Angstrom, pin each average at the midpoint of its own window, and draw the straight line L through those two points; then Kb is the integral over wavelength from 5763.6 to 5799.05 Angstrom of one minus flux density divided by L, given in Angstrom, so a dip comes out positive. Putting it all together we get 1.29 Angstrom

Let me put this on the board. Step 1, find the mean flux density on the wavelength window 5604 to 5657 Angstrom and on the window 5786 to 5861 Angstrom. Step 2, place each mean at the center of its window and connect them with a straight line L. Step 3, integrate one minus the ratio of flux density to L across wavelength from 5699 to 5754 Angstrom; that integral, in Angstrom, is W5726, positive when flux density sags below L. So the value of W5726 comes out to 0.59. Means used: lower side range 8.41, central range 8.63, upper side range 9.04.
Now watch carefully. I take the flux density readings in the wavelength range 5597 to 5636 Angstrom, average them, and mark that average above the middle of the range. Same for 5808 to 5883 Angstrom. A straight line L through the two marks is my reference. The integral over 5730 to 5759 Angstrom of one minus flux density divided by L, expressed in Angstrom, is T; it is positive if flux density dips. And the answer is 1.0 Angstrom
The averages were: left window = 8.39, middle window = 8.66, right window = 9.46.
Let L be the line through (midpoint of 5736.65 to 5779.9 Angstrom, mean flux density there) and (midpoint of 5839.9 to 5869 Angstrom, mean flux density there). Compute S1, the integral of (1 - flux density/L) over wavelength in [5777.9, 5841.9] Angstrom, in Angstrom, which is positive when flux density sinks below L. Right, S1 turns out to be 2.2 Angstrom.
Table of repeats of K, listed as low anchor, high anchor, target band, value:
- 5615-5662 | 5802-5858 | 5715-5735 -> 0.18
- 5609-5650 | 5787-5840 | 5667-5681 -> 0.01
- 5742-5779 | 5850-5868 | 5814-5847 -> 0.50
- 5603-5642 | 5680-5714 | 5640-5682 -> -0.09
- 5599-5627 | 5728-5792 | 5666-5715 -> 0.04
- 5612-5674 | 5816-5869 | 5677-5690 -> 0.05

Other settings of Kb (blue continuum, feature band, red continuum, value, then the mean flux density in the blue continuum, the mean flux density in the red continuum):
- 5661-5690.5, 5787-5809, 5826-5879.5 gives 1.4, 8.52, 9.61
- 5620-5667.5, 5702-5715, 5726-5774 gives 0.1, 8.42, 8.66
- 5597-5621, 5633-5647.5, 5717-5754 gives 0.1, 8.4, 8.66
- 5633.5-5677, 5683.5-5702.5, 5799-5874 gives 0.2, 8.45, 9.28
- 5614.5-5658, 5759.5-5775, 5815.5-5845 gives 0.4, 8.4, 9.16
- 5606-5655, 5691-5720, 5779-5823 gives 0.0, 8.42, 8.73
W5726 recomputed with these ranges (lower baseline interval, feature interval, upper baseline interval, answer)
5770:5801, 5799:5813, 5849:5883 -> 0.19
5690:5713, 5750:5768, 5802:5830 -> 0.13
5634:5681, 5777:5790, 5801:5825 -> 0.39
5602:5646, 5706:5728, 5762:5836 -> 0.04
